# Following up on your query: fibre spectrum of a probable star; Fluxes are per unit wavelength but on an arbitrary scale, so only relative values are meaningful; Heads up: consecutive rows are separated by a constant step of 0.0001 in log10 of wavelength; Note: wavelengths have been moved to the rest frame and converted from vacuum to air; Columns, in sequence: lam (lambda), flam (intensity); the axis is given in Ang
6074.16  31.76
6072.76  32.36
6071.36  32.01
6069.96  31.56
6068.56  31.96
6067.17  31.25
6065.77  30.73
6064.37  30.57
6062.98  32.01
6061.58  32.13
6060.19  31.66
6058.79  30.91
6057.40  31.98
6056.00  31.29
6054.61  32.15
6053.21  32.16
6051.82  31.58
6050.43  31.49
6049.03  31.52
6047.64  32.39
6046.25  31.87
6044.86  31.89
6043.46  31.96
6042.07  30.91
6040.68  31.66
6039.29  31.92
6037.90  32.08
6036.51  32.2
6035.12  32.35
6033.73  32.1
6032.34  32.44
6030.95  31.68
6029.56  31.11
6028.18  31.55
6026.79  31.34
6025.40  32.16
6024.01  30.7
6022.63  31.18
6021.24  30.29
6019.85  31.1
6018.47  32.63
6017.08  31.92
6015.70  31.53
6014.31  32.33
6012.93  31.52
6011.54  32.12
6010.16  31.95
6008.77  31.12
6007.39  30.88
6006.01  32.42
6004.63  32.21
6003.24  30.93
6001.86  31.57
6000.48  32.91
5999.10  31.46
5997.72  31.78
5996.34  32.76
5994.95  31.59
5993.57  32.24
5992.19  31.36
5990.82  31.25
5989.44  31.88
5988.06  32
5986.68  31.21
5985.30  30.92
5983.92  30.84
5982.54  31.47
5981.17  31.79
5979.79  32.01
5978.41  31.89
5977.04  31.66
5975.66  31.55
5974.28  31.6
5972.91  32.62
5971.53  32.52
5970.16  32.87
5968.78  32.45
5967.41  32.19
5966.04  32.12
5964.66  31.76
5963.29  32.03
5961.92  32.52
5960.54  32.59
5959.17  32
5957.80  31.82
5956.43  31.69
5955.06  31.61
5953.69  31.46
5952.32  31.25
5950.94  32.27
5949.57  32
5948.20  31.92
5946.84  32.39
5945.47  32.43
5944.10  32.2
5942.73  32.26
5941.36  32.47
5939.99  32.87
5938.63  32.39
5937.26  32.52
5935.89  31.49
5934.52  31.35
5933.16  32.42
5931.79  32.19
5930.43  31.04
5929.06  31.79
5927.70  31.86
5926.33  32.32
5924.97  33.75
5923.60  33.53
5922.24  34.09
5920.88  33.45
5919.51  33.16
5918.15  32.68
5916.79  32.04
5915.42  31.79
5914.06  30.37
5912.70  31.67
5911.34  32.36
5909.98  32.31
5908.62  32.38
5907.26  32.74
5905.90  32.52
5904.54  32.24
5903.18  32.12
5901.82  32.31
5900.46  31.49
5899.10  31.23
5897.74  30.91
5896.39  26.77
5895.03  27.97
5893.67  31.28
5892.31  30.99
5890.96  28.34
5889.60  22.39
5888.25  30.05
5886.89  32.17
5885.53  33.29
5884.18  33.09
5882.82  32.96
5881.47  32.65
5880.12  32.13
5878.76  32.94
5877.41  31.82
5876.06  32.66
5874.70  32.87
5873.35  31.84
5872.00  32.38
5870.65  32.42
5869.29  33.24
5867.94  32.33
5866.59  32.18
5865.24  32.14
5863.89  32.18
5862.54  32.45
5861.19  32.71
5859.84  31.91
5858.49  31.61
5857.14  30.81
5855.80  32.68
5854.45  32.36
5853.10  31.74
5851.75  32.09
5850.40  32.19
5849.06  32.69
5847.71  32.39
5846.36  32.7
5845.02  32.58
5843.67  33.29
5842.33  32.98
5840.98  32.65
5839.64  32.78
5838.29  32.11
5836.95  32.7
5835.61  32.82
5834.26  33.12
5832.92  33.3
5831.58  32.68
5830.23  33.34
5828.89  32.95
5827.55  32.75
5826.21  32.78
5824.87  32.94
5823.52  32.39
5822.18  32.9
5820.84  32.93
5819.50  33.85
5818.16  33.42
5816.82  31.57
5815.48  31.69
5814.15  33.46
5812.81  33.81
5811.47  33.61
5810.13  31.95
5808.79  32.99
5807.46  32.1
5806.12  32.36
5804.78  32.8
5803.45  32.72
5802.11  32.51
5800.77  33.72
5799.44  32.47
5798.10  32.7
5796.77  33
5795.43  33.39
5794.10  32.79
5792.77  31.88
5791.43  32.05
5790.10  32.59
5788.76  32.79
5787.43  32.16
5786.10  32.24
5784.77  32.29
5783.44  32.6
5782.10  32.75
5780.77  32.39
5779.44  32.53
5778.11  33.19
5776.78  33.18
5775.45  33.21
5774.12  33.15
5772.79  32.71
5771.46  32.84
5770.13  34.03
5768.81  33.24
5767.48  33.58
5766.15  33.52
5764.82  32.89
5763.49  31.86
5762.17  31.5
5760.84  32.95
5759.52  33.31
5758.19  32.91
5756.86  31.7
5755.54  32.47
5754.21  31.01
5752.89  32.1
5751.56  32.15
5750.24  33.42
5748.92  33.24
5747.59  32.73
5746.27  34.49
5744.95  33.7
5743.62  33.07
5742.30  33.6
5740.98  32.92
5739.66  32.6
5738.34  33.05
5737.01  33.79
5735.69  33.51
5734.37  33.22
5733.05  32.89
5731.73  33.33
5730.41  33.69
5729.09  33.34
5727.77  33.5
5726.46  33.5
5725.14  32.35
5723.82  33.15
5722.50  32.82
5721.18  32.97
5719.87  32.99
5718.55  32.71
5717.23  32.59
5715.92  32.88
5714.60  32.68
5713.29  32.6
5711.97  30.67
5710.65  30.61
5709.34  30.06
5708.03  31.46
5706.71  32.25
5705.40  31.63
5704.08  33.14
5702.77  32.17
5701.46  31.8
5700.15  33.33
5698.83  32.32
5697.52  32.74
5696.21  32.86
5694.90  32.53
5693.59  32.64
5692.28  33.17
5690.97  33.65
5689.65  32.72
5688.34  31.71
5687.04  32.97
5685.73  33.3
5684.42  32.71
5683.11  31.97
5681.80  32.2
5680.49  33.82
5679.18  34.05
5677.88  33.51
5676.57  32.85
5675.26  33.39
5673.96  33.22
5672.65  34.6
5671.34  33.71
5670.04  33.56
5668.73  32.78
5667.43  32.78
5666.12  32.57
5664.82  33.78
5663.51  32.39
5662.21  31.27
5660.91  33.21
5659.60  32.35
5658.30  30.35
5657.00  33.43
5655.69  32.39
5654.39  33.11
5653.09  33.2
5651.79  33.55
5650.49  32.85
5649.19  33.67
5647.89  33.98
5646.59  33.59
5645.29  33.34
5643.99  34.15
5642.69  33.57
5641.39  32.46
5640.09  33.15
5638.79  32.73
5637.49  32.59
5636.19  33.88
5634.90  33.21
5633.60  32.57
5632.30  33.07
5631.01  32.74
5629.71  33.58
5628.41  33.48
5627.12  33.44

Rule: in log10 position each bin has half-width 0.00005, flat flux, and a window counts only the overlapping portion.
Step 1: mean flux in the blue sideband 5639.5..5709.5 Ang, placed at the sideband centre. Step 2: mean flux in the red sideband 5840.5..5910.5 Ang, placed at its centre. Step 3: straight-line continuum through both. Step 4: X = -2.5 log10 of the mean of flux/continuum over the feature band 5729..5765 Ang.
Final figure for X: -0.01 mag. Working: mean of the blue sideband 32.9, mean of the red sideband 31.8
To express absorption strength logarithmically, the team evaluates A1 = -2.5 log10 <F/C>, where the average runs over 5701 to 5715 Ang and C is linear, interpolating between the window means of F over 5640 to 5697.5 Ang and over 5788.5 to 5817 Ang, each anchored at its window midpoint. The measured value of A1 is 0.040 mag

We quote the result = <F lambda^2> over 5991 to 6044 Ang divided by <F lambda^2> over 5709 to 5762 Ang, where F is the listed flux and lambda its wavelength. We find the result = 1.1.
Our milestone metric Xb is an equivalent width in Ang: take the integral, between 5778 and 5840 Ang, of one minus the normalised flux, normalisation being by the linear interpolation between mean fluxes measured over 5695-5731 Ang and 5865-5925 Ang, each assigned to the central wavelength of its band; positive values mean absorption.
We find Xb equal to -1.2 Ang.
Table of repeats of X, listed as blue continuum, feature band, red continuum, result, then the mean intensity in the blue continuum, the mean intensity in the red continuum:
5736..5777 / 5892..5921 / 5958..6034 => 0.023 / 32.9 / 31.8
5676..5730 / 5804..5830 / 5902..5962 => -0.013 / 32.6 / 32.2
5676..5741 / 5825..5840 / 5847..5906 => -0.032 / 32.7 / 31.6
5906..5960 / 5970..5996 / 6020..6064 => 0.008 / 32.2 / 31.7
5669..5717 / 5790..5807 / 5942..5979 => -0.009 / 32.7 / 32.1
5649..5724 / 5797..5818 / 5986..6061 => -0.013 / 32.7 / 31.7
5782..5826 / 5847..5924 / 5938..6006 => 0.018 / 32.7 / 32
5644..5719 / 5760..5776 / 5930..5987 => -0.016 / 32.7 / 32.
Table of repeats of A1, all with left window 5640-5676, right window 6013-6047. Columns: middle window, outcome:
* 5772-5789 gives 0.00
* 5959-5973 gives -0.01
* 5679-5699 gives 0.01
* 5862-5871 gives 0.00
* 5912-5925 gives -0.02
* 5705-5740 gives 0.01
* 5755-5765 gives 0.01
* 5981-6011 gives 0.01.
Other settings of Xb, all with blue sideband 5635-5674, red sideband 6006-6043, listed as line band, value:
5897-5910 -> 0.1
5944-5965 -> 0.0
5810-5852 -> -0.5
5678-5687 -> 0.0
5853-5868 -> 0.1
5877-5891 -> 0.4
